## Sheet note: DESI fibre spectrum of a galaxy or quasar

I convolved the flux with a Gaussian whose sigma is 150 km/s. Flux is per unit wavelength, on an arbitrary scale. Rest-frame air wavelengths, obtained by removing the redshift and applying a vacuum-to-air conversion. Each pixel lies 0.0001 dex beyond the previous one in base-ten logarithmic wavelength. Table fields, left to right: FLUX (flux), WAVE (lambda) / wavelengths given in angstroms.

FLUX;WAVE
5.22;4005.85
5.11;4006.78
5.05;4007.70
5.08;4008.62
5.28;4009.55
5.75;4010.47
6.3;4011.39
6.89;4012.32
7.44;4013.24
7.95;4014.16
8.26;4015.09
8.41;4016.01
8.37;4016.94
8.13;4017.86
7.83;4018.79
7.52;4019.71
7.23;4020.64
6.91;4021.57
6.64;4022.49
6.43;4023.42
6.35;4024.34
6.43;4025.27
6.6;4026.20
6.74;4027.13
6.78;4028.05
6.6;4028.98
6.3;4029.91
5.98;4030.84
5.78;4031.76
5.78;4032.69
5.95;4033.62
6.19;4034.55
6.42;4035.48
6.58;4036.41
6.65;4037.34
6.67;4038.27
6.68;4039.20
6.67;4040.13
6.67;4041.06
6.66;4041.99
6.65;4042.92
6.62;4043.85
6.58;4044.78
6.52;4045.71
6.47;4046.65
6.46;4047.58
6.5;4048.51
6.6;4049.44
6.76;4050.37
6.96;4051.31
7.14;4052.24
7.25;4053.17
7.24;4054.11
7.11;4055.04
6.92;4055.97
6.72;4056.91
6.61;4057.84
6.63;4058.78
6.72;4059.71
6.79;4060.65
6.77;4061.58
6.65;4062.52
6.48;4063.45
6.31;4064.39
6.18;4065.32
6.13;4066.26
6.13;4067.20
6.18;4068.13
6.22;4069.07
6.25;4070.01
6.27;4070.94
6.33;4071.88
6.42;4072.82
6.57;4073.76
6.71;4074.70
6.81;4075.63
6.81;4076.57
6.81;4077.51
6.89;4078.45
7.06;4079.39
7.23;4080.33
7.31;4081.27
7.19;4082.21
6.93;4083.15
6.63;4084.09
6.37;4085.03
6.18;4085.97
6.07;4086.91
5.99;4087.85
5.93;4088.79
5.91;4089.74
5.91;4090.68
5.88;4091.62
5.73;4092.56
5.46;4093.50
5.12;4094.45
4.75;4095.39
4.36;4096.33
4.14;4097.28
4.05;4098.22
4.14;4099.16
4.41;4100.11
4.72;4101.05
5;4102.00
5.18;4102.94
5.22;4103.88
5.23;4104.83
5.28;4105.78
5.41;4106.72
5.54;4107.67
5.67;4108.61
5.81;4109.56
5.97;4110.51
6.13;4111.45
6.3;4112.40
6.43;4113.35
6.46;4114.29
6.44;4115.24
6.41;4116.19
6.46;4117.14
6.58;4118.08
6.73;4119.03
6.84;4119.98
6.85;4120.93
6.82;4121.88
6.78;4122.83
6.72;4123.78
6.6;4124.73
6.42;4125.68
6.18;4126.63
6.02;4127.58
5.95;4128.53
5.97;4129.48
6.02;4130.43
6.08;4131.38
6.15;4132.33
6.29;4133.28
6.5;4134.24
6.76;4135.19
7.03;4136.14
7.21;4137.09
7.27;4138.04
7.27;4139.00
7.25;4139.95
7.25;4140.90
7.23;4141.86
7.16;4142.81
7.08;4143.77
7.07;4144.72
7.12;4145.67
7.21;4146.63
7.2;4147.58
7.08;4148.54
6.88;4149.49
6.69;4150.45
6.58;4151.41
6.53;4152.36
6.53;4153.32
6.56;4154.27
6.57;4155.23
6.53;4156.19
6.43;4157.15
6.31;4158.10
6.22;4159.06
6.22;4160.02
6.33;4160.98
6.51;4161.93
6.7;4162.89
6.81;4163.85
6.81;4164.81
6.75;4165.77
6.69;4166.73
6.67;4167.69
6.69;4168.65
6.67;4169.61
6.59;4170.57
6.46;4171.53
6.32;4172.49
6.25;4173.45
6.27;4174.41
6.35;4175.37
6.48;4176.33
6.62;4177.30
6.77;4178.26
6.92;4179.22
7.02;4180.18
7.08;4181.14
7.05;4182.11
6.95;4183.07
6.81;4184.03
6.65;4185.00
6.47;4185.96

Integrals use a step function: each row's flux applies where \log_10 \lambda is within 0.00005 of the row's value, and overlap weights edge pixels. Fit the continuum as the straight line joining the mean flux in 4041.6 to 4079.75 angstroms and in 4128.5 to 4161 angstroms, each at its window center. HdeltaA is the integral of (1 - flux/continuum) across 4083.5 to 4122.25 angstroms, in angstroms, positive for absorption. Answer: 5.5 angstroms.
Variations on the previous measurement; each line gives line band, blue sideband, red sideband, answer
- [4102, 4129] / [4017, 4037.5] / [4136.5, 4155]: 3.04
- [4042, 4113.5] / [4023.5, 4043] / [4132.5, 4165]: 4.32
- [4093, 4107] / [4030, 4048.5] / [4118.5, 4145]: 3.76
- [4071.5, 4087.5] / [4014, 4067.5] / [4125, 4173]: -0.01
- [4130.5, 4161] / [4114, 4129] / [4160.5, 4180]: -0.99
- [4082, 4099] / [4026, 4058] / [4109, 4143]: 2.40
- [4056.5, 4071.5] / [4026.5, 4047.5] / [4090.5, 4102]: -1.85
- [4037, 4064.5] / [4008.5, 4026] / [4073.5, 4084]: 1.03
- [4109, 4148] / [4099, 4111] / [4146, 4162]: -4.91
